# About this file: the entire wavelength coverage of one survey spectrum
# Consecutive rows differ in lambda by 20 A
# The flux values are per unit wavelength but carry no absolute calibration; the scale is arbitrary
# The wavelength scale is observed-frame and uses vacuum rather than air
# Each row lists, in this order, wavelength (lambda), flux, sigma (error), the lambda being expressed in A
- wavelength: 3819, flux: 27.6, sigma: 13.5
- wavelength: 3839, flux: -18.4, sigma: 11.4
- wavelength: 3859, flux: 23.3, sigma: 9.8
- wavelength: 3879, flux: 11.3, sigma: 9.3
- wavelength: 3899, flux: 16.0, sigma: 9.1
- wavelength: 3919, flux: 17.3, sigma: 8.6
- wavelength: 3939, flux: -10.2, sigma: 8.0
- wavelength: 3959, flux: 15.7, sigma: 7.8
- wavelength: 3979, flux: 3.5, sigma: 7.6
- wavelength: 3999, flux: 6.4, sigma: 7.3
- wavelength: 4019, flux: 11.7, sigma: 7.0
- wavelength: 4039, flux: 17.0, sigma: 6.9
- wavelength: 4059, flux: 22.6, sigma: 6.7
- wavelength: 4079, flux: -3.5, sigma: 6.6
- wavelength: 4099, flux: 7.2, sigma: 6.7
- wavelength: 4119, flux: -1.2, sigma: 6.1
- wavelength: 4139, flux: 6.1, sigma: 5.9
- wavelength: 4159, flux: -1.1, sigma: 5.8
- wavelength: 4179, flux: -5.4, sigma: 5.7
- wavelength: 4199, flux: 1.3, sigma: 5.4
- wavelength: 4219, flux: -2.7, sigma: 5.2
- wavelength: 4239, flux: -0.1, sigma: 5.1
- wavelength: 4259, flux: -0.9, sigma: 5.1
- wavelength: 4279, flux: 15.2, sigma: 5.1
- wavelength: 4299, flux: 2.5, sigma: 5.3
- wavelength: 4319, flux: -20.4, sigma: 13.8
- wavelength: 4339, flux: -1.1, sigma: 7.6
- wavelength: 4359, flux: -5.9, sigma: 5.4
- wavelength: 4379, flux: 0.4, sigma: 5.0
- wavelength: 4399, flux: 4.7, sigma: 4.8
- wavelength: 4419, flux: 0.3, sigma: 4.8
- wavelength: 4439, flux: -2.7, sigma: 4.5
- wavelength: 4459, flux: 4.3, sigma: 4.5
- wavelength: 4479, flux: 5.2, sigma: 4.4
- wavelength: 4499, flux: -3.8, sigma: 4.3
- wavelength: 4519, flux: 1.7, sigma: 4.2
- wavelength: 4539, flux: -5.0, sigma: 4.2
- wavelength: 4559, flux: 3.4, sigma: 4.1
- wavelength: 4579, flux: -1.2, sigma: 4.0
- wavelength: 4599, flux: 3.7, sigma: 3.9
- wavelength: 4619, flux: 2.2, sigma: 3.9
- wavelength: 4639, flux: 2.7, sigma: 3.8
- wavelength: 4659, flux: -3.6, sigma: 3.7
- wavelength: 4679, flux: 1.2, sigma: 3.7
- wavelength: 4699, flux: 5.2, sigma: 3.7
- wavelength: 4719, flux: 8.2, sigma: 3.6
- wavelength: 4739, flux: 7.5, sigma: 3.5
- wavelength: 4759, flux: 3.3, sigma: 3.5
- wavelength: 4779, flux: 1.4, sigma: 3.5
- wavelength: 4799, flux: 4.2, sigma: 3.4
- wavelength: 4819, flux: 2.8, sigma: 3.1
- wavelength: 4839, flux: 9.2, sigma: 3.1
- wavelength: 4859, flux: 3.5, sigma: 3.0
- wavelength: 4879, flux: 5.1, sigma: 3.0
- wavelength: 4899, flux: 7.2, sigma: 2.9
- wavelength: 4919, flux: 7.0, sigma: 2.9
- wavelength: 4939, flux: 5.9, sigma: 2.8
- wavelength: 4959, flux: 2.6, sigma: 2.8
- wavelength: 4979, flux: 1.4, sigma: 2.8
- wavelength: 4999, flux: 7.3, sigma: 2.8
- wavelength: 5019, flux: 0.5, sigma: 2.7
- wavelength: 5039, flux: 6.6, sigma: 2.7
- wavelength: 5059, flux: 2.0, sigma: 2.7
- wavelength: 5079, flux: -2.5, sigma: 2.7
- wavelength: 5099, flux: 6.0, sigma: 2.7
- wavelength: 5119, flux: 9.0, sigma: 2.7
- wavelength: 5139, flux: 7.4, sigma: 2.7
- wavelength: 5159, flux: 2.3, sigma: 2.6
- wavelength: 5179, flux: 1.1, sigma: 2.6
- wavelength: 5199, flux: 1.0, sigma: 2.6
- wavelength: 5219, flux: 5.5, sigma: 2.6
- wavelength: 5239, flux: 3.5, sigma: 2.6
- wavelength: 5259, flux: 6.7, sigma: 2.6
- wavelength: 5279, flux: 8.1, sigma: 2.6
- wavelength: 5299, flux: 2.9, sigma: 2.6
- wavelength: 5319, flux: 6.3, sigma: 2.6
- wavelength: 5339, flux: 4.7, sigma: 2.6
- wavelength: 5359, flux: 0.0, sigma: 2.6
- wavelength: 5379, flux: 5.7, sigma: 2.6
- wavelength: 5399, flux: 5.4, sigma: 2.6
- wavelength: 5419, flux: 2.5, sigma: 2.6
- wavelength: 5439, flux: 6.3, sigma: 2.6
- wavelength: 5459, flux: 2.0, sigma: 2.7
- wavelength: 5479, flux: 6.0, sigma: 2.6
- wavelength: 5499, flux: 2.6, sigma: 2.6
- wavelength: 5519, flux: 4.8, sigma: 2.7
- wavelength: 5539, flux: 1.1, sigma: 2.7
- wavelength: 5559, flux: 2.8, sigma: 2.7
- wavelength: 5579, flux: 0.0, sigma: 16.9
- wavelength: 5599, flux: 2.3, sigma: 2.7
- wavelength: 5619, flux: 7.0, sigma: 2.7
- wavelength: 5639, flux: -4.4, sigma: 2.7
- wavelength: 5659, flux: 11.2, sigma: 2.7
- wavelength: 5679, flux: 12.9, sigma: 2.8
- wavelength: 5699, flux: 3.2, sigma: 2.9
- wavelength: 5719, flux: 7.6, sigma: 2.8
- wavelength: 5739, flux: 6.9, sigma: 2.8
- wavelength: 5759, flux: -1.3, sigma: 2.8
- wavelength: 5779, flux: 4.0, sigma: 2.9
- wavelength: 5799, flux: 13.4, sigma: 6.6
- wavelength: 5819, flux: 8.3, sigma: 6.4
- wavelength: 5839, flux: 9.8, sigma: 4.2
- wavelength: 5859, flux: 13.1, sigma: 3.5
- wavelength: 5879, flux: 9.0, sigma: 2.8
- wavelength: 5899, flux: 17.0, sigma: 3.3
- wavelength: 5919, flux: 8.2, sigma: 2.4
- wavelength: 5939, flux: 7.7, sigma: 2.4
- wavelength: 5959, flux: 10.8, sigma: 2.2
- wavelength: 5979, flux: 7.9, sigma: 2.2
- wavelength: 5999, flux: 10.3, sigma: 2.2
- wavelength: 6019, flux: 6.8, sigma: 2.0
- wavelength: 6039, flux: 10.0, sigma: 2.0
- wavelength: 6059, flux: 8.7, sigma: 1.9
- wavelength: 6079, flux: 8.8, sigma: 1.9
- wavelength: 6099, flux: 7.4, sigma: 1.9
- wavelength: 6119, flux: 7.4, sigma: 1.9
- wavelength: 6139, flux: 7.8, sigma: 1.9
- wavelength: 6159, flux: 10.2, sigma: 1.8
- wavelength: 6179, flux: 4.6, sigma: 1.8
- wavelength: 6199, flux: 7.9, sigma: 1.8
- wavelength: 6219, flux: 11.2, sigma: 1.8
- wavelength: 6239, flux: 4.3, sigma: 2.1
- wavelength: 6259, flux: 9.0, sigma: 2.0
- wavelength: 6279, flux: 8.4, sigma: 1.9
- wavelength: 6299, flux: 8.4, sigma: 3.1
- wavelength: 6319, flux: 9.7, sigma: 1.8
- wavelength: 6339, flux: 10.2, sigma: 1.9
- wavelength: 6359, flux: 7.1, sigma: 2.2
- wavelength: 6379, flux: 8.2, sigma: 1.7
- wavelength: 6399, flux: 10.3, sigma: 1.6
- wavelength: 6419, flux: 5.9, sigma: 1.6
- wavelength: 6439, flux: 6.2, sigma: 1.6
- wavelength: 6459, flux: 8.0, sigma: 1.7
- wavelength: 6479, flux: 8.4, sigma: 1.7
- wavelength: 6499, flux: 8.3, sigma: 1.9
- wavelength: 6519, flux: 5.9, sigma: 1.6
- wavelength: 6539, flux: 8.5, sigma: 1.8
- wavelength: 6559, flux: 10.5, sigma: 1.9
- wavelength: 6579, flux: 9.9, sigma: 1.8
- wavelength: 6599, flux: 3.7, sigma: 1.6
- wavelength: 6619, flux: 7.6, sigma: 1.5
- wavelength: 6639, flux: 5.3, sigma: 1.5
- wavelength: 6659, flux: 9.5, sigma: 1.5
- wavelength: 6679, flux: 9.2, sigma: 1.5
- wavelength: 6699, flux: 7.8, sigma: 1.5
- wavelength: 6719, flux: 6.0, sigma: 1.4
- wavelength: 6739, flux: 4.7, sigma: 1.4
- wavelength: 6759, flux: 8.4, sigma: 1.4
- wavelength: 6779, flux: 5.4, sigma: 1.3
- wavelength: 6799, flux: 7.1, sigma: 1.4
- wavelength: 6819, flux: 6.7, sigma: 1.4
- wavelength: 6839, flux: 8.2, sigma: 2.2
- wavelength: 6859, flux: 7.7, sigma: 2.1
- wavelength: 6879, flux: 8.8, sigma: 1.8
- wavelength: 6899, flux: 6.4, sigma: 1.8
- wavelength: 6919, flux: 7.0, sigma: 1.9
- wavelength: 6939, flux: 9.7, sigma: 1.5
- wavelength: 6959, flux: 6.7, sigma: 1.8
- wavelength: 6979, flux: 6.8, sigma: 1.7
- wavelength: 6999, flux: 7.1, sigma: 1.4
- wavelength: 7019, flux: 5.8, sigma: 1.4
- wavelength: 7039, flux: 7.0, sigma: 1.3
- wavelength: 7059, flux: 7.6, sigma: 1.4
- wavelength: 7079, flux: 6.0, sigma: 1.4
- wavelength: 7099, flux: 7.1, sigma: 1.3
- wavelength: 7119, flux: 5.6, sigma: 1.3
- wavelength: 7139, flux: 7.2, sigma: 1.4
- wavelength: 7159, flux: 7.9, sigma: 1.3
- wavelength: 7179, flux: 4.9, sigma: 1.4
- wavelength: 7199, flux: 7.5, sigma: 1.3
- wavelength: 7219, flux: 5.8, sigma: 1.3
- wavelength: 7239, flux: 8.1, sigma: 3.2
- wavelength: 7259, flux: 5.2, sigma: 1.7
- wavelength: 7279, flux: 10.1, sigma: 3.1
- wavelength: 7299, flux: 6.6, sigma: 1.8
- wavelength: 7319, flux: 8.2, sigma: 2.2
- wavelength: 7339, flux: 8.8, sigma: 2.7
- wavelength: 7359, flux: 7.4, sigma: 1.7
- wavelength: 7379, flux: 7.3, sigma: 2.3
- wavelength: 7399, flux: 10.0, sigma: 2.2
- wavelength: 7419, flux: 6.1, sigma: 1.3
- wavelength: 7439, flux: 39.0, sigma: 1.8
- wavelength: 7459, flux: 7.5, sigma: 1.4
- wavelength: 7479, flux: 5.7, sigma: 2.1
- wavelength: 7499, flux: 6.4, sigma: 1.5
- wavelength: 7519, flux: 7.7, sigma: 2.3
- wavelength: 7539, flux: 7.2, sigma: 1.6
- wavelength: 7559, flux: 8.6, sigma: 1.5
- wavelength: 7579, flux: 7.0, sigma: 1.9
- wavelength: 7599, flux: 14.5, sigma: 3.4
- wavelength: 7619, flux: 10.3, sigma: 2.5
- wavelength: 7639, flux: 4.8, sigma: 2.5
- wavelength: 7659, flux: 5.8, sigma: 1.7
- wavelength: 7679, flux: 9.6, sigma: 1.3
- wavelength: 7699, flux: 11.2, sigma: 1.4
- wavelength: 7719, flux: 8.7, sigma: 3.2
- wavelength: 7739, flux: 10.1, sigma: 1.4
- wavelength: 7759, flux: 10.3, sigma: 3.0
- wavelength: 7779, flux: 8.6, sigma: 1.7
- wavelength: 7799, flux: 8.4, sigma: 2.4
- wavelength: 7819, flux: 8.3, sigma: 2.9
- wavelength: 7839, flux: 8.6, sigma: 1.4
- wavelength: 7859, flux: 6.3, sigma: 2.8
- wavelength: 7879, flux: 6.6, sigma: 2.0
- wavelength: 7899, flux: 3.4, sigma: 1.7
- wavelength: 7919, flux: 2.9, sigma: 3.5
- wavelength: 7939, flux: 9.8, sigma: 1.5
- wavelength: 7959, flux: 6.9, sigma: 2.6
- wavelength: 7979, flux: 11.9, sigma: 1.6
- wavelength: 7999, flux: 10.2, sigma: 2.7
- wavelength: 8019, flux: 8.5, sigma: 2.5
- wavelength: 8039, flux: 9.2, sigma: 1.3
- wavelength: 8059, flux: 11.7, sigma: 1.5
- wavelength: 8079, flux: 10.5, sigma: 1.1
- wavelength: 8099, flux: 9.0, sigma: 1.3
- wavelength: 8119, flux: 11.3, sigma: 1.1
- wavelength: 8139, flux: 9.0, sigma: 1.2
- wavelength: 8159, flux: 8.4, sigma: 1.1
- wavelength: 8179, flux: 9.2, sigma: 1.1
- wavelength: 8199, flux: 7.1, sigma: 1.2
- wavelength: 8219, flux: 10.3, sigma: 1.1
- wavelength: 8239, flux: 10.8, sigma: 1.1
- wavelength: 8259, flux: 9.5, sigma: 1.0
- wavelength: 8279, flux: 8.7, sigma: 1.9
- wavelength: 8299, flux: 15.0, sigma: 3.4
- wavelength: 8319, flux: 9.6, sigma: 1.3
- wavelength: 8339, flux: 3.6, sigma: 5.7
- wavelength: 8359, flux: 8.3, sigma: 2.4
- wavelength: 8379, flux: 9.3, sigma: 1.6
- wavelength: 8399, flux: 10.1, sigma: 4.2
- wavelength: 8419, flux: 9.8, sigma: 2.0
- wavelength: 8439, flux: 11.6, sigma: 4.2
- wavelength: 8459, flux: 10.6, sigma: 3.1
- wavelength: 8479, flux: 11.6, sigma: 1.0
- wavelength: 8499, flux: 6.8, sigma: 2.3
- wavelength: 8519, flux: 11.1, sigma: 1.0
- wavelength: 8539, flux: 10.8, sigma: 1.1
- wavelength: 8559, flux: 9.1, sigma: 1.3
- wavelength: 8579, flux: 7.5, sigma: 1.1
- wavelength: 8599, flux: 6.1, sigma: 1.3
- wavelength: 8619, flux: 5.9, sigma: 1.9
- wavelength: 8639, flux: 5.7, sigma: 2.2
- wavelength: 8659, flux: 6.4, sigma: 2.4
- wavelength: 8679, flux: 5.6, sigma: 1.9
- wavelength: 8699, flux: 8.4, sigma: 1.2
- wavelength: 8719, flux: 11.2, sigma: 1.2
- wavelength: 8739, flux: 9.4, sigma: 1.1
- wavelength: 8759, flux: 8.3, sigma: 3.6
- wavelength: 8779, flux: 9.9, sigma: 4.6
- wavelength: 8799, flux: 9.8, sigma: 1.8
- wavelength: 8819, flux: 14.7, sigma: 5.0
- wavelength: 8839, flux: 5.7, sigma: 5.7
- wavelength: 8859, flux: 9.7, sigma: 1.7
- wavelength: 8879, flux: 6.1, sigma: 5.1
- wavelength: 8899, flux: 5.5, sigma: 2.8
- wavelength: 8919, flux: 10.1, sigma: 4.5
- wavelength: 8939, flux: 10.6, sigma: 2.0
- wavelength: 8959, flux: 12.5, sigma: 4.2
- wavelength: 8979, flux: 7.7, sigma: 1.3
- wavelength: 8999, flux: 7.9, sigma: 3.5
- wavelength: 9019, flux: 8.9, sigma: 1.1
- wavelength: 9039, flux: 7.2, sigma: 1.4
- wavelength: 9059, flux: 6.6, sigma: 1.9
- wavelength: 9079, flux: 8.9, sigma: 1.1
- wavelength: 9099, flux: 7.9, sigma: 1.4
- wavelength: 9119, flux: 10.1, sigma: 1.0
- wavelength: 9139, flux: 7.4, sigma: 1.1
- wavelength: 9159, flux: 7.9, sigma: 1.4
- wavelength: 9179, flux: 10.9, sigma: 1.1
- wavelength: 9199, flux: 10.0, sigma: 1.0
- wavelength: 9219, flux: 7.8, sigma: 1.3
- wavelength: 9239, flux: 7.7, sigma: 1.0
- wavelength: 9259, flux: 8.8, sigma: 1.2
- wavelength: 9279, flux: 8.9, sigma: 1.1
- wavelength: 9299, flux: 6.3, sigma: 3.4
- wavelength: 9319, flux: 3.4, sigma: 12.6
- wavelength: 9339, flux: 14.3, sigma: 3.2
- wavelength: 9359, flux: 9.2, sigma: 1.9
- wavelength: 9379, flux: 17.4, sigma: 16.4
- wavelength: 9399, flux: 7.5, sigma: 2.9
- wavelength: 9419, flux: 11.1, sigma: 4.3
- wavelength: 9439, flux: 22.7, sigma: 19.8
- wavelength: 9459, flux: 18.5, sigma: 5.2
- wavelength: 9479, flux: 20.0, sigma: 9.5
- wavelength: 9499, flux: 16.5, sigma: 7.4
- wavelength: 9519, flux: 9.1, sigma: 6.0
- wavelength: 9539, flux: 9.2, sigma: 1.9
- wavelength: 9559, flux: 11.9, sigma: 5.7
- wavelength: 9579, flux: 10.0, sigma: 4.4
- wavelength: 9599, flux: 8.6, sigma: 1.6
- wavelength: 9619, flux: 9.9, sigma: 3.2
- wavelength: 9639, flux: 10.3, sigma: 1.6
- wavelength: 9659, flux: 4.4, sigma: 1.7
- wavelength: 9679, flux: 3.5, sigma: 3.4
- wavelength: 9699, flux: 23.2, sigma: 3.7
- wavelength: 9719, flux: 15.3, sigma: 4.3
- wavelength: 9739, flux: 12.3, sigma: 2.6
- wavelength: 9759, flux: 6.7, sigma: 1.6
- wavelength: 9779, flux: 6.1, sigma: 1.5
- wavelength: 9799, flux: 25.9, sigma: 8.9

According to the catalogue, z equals 1.00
